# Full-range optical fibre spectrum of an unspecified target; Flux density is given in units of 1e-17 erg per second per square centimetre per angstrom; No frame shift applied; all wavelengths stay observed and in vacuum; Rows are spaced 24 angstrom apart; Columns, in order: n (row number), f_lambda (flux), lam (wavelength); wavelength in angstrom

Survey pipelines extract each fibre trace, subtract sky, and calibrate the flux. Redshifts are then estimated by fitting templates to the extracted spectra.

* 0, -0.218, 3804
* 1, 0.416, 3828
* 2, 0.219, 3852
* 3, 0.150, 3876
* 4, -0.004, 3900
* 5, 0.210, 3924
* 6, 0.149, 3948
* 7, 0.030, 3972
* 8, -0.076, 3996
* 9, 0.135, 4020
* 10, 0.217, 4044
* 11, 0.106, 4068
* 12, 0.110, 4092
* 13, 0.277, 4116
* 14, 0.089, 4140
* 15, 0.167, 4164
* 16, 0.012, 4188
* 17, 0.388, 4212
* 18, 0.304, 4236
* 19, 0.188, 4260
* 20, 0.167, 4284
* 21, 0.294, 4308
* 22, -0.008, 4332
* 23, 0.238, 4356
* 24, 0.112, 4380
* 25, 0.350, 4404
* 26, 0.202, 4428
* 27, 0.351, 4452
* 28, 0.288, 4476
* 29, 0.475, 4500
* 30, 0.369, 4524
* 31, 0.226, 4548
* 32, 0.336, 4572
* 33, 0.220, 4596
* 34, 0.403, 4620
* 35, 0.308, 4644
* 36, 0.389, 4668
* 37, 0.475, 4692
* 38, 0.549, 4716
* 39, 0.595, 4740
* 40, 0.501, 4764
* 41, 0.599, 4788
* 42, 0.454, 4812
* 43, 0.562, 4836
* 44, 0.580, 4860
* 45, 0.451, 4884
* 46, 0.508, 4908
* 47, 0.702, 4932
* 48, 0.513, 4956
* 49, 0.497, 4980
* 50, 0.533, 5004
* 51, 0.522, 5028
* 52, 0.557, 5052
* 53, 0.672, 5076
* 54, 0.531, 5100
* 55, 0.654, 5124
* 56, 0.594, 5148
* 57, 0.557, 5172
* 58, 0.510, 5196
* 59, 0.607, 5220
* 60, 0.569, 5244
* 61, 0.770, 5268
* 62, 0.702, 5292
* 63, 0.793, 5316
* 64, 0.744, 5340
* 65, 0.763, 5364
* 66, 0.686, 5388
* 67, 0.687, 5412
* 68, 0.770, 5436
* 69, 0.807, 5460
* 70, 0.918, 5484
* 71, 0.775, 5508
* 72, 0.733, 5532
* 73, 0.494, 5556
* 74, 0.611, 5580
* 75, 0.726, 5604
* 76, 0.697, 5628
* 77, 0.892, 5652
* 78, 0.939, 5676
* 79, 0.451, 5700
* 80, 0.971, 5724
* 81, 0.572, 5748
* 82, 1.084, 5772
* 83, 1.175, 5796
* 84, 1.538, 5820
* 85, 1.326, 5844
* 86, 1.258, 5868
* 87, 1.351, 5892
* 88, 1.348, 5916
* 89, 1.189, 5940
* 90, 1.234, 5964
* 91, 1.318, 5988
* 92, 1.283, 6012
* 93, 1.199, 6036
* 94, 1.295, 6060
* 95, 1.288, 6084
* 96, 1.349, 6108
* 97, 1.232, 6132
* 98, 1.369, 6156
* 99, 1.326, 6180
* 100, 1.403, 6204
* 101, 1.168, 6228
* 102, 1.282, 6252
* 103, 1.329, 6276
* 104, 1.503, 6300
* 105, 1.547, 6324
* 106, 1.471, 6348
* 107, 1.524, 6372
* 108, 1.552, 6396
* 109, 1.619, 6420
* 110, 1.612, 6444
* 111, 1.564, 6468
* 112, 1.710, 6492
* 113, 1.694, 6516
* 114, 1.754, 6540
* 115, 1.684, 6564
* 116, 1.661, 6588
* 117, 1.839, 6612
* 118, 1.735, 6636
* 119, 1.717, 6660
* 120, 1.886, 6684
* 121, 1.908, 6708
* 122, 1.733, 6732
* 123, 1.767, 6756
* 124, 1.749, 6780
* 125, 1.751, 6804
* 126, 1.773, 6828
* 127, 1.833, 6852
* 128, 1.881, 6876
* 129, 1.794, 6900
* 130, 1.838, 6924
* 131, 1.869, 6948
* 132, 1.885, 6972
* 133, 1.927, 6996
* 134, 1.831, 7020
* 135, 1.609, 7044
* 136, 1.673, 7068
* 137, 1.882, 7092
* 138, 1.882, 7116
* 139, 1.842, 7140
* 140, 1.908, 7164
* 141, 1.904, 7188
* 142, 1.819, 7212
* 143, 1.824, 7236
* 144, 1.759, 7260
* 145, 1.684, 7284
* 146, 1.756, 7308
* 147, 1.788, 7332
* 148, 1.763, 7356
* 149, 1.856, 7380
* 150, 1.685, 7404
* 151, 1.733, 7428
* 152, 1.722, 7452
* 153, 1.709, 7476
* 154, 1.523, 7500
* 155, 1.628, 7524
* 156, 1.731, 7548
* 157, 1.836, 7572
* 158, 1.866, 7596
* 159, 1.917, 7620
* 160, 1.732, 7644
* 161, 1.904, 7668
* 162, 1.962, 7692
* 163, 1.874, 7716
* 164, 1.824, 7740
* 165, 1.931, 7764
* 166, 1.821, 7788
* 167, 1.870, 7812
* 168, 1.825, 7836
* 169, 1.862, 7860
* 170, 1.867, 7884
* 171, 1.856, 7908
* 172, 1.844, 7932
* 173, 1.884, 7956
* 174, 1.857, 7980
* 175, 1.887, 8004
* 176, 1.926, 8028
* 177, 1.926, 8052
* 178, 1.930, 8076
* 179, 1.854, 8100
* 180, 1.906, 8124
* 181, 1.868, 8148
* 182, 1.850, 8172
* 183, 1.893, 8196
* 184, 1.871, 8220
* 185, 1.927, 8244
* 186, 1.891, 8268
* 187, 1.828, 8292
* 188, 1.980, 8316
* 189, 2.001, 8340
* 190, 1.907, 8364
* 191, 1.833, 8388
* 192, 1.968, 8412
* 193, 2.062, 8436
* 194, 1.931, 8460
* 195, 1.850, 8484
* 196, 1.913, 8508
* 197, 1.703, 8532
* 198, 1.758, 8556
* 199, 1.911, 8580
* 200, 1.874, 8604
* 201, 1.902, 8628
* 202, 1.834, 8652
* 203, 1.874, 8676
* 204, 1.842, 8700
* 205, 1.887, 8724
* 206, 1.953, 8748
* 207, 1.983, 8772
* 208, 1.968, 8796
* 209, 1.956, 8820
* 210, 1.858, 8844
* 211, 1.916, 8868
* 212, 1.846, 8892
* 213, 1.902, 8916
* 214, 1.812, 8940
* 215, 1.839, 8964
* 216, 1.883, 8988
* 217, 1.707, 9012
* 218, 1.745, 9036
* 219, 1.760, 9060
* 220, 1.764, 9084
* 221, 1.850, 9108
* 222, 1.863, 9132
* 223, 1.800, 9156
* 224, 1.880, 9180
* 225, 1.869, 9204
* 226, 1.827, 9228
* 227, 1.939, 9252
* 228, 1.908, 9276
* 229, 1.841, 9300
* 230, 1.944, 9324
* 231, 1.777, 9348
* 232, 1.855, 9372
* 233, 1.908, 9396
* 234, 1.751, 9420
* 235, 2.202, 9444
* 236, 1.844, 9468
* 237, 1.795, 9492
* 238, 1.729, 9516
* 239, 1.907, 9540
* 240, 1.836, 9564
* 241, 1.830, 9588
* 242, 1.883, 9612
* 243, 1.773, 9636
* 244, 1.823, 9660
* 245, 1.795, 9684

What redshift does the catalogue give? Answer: 0.45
